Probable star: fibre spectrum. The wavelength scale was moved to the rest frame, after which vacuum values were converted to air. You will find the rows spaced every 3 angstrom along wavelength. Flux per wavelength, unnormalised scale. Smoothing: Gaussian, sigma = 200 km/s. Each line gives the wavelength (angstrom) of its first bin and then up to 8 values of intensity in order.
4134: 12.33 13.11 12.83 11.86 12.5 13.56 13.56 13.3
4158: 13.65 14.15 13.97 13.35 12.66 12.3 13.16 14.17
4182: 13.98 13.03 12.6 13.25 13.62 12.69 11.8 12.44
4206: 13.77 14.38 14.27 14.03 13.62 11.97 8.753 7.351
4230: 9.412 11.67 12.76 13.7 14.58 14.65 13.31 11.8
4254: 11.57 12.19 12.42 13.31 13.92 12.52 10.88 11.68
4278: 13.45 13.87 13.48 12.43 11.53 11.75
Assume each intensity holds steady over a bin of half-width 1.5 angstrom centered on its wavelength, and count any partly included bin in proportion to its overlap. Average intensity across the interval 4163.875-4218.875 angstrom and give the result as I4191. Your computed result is 13.3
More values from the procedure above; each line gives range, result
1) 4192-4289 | 12.6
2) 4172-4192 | 13.2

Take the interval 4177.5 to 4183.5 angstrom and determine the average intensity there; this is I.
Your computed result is 14.1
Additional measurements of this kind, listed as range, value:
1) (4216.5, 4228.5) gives 10.4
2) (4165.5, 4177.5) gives 12.9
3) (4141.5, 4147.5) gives 12.2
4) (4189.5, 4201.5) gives 12.8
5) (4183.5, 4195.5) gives 13.1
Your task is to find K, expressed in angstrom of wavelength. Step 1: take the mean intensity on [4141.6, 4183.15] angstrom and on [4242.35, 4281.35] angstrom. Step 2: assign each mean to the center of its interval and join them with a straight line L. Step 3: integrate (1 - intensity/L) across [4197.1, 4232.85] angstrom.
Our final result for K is 2.8 angstrom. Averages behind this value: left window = 13.3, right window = 12.8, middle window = 12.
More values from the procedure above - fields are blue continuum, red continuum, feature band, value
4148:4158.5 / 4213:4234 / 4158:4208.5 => -3.2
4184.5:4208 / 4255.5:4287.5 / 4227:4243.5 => 1.1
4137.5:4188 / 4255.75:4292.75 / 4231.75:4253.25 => -0.6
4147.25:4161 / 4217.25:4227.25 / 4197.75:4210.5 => -1.9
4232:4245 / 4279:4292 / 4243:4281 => 1.1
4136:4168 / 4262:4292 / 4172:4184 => -0.3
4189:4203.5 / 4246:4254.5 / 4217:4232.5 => 3.0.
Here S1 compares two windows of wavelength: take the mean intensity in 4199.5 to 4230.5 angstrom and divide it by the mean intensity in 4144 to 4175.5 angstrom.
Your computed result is 0.91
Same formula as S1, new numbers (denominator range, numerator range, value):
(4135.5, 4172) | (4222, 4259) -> 0.90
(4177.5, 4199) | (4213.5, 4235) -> 0.83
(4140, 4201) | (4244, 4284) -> 0.97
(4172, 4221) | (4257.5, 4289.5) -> 0.96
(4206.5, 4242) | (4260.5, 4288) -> 1.06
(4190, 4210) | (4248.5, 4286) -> 0.96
